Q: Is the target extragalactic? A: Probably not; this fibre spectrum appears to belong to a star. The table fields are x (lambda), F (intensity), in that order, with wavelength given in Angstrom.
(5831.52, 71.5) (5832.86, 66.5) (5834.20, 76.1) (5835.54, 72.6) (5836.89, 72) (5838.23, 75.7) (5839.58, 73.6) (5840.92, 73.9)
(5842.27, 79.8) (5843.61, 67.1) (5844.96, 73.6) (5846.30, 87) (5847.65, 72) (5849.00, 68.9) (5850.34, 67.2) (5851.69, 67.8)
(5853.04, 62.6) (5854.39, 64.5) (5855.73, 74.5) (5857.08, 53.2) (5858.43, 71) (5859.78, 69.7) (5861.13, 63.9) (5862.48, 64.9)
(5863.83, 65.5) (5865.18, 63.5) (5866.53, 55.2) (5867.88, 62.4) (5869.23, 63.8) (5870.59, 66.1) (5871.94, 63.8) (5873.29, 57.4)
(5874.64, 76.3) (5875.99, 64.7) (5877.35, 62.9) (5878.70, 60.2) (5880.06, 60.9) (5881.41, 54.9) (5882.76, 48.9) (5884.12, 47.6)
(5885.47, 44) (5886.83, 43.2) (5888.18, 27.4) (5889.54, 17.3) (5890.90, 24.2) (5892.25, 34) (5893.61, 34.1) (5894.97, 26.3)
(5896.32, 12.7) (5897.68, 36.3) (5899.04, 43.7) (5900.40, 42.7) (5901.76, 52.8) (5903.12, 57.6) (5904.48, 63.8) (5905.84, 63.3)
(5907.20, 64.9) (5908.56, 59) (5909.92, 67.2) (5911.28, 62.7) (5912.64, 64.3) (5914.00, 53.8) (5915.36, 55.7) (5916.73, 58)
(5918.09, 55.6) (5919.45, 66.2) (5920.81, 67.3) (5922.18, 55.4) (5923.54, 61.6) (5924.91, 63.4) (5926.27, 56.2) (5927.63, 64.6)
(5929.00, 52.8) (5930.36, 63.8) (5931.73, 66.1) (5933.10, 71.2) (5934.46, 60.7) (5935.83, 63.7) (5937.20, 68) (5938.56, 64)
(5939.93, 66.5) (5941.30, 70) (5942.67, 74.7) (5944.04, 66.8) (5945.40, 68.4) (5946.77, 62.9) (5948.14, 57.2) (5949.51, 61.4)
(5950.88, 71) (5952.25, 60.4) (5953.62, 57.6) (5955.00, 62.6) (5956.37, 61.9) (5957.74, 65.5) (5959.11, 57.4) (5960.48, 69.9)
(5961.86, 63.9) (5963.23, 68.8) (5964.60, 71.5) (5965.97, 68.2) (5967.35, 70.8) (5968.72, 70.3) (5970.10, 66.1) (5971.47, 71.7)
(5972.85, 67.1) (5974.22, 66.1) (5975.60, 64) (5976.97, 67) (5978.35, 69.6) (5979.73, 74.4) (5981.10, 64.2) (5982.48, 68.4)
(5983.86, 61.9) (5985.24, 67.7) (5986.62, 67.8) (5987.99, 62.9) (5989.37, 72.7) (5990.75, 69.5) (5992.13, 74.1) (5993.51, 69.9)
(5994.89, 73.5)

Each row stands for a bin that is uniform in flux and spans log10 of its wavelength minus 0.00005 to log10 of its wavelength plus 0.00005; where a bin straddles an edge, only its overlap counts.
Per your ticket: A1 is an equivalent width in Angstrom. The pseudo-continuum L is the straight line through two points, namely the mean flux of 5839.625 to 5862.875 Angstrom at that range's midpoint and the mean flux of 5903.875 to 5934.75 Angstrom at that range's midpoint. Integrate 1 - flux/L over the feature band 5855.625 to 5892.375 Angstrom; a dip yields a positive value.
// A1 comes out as 6.3 Angstrom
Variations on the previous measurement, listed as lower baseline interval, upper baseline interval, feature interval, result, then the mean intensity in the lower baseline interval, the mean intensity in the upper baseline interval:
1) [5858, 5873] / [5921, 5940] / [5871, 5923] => 9.8 Angstrom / 64.2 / 62.7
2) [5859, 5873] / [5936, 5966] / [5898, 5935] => 2.9 Angstrom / 63.7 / 65.3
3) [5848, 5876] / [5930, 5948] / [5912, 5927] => 1.4 Angstrom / 65.2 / 66.4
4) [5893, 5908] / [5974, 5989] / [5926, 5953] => -4.3 Angstrom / 45.5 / 66.9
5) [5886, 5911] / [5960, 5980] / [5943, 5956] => -0.5 Angstrom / 43.1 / 68.5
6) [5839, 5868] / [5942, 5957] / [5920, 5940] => 0.6 Angstrom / 68.4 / 64.1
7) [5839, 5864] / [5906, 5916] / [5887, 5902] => 7.5 Angstrom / 69.6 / 61.3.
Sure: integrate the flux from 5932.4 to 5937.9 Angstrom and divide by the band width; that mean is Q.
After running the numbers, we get 65.9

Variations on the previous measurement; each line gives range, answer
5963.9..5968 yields 70.2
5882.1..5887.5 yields 45.9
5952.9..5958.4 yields 61.8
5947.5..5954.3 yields 61.6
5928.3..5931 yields 58.3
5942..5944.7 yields 70.7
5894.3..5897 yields 19.5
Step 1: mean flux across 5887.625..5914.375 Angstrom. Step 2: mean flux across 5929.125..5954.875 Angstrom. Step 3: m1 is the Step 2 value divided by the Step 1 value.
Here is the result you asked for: 1.43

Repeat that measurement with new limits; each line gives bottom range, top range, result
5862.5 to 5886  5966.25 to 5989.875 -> 1.13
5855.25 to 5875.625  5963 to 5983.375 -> 1.06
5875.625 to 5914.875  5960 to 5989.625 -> 1.41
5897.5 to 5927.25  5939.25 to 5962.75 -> 1.11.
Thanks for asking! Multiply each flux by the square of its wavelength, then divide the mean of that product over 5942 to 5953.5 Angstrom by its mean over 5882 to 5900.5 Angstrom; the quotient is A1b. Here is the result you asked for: 1.9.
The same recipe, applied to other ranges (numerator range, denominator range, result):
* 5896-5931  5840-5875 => 0.86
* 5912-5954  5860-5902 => 1.29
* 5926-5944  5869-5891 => 1.26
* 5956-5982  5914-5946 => 1.08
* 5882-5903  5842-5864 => 0.53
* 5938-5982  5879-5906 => 1.63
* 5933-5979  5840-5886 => 1.05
